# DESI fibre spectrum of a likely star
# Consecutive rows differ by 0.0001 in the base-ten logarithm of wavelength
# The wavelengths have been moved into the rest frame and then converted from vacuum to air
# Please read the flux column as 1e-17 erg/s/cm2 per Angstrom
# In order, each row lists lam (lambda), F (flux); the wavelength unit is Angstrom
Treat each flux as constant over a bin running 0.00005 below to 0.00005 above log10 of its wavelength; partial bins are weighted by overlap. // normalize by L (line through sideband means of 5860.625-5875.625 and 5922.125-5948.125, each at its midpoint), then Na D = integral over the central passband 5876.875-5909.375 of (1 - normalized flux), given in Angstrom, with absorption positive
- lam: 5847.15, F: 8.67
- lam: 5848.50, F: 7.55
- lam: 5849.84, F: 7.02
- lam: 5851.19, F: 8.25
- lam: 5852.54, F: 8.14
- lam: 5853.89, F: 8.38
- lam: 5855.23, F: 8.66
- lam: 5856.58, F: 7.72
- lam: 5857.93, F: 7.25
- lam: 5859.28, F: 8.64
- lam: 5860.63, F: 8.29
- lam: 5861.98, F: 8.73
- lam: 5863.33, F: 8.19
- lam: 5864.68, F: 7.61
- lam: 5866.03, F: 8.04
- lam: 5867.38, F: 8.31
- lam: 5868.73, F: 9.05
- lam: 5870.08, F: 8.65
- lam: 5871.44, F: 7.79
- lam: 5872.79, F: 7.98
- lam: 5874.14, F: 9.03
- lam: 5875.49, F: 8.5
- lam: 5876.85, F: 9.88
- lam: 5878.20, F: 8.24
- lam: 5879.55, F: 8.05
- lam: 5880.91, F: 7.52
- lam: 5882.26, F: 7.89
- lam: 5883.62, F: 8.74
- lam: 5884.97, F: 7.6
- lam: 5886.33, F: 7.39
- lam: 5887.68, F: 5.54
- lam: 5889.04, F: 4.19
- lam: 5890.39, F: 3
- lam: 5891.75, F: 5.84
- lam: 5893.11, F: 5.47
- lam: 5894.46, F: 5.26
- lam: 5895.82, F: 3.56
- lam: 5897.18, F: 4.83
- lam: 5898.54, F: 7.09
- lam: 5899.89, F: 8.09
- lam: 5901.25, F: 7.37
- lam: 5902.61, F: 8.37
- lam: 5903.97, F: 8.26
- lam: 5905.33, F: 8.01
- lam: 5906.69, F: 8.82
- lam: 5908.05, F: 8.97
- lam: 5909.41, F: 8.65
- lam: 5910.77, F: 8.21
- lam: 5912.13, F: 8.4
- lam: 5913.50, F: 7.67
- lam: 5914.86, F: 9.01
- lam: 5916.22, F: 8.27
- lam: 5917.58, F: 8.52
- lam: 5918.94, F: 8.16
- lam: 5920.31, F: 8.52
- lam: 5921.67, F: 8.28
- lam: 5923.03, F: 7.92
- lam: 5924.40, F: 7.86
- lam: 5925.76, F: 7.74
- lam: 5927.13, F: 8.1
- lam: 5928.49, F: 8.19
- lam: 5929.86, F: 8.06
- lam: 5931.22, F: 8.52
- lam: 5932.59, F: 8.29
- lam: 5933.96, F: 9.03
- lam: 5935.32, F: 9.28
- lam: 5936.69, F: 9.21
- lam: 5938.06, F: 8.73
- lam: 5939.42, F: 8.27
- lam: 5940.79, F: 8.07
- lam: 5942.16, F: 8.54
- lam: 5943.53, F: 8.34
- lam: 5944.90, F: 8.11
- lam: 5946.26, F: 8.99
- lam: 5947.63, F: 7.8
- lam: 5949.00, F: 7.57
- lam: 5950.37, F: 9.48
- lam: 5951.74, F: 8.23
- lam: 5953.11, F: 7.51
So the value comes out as 5.4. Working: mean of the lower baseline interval 8.35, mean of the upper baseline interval 8.38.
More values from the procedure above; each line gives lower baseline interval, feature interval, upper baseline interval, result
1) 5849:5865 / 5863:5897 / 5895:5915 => 2.9 Angstrom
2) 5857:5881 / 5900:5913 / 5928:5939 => 0.3 Angstrom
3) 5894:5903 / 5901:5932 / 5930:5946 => -4.0 Angstrom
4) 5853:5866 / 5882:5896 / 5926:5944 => 4.1 Angstrom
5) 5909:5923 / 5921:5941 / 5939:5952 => -0.1 Angstrom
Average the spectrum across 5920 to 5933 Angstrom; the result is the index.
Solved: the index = 8.14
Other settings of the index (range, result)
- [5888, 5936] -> 7.53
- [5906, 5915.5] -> 8.53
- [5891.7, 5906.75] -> 6.7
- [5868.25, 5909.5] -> 7.32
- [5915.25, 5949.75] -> 8.34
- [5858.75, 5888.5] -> 8.14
